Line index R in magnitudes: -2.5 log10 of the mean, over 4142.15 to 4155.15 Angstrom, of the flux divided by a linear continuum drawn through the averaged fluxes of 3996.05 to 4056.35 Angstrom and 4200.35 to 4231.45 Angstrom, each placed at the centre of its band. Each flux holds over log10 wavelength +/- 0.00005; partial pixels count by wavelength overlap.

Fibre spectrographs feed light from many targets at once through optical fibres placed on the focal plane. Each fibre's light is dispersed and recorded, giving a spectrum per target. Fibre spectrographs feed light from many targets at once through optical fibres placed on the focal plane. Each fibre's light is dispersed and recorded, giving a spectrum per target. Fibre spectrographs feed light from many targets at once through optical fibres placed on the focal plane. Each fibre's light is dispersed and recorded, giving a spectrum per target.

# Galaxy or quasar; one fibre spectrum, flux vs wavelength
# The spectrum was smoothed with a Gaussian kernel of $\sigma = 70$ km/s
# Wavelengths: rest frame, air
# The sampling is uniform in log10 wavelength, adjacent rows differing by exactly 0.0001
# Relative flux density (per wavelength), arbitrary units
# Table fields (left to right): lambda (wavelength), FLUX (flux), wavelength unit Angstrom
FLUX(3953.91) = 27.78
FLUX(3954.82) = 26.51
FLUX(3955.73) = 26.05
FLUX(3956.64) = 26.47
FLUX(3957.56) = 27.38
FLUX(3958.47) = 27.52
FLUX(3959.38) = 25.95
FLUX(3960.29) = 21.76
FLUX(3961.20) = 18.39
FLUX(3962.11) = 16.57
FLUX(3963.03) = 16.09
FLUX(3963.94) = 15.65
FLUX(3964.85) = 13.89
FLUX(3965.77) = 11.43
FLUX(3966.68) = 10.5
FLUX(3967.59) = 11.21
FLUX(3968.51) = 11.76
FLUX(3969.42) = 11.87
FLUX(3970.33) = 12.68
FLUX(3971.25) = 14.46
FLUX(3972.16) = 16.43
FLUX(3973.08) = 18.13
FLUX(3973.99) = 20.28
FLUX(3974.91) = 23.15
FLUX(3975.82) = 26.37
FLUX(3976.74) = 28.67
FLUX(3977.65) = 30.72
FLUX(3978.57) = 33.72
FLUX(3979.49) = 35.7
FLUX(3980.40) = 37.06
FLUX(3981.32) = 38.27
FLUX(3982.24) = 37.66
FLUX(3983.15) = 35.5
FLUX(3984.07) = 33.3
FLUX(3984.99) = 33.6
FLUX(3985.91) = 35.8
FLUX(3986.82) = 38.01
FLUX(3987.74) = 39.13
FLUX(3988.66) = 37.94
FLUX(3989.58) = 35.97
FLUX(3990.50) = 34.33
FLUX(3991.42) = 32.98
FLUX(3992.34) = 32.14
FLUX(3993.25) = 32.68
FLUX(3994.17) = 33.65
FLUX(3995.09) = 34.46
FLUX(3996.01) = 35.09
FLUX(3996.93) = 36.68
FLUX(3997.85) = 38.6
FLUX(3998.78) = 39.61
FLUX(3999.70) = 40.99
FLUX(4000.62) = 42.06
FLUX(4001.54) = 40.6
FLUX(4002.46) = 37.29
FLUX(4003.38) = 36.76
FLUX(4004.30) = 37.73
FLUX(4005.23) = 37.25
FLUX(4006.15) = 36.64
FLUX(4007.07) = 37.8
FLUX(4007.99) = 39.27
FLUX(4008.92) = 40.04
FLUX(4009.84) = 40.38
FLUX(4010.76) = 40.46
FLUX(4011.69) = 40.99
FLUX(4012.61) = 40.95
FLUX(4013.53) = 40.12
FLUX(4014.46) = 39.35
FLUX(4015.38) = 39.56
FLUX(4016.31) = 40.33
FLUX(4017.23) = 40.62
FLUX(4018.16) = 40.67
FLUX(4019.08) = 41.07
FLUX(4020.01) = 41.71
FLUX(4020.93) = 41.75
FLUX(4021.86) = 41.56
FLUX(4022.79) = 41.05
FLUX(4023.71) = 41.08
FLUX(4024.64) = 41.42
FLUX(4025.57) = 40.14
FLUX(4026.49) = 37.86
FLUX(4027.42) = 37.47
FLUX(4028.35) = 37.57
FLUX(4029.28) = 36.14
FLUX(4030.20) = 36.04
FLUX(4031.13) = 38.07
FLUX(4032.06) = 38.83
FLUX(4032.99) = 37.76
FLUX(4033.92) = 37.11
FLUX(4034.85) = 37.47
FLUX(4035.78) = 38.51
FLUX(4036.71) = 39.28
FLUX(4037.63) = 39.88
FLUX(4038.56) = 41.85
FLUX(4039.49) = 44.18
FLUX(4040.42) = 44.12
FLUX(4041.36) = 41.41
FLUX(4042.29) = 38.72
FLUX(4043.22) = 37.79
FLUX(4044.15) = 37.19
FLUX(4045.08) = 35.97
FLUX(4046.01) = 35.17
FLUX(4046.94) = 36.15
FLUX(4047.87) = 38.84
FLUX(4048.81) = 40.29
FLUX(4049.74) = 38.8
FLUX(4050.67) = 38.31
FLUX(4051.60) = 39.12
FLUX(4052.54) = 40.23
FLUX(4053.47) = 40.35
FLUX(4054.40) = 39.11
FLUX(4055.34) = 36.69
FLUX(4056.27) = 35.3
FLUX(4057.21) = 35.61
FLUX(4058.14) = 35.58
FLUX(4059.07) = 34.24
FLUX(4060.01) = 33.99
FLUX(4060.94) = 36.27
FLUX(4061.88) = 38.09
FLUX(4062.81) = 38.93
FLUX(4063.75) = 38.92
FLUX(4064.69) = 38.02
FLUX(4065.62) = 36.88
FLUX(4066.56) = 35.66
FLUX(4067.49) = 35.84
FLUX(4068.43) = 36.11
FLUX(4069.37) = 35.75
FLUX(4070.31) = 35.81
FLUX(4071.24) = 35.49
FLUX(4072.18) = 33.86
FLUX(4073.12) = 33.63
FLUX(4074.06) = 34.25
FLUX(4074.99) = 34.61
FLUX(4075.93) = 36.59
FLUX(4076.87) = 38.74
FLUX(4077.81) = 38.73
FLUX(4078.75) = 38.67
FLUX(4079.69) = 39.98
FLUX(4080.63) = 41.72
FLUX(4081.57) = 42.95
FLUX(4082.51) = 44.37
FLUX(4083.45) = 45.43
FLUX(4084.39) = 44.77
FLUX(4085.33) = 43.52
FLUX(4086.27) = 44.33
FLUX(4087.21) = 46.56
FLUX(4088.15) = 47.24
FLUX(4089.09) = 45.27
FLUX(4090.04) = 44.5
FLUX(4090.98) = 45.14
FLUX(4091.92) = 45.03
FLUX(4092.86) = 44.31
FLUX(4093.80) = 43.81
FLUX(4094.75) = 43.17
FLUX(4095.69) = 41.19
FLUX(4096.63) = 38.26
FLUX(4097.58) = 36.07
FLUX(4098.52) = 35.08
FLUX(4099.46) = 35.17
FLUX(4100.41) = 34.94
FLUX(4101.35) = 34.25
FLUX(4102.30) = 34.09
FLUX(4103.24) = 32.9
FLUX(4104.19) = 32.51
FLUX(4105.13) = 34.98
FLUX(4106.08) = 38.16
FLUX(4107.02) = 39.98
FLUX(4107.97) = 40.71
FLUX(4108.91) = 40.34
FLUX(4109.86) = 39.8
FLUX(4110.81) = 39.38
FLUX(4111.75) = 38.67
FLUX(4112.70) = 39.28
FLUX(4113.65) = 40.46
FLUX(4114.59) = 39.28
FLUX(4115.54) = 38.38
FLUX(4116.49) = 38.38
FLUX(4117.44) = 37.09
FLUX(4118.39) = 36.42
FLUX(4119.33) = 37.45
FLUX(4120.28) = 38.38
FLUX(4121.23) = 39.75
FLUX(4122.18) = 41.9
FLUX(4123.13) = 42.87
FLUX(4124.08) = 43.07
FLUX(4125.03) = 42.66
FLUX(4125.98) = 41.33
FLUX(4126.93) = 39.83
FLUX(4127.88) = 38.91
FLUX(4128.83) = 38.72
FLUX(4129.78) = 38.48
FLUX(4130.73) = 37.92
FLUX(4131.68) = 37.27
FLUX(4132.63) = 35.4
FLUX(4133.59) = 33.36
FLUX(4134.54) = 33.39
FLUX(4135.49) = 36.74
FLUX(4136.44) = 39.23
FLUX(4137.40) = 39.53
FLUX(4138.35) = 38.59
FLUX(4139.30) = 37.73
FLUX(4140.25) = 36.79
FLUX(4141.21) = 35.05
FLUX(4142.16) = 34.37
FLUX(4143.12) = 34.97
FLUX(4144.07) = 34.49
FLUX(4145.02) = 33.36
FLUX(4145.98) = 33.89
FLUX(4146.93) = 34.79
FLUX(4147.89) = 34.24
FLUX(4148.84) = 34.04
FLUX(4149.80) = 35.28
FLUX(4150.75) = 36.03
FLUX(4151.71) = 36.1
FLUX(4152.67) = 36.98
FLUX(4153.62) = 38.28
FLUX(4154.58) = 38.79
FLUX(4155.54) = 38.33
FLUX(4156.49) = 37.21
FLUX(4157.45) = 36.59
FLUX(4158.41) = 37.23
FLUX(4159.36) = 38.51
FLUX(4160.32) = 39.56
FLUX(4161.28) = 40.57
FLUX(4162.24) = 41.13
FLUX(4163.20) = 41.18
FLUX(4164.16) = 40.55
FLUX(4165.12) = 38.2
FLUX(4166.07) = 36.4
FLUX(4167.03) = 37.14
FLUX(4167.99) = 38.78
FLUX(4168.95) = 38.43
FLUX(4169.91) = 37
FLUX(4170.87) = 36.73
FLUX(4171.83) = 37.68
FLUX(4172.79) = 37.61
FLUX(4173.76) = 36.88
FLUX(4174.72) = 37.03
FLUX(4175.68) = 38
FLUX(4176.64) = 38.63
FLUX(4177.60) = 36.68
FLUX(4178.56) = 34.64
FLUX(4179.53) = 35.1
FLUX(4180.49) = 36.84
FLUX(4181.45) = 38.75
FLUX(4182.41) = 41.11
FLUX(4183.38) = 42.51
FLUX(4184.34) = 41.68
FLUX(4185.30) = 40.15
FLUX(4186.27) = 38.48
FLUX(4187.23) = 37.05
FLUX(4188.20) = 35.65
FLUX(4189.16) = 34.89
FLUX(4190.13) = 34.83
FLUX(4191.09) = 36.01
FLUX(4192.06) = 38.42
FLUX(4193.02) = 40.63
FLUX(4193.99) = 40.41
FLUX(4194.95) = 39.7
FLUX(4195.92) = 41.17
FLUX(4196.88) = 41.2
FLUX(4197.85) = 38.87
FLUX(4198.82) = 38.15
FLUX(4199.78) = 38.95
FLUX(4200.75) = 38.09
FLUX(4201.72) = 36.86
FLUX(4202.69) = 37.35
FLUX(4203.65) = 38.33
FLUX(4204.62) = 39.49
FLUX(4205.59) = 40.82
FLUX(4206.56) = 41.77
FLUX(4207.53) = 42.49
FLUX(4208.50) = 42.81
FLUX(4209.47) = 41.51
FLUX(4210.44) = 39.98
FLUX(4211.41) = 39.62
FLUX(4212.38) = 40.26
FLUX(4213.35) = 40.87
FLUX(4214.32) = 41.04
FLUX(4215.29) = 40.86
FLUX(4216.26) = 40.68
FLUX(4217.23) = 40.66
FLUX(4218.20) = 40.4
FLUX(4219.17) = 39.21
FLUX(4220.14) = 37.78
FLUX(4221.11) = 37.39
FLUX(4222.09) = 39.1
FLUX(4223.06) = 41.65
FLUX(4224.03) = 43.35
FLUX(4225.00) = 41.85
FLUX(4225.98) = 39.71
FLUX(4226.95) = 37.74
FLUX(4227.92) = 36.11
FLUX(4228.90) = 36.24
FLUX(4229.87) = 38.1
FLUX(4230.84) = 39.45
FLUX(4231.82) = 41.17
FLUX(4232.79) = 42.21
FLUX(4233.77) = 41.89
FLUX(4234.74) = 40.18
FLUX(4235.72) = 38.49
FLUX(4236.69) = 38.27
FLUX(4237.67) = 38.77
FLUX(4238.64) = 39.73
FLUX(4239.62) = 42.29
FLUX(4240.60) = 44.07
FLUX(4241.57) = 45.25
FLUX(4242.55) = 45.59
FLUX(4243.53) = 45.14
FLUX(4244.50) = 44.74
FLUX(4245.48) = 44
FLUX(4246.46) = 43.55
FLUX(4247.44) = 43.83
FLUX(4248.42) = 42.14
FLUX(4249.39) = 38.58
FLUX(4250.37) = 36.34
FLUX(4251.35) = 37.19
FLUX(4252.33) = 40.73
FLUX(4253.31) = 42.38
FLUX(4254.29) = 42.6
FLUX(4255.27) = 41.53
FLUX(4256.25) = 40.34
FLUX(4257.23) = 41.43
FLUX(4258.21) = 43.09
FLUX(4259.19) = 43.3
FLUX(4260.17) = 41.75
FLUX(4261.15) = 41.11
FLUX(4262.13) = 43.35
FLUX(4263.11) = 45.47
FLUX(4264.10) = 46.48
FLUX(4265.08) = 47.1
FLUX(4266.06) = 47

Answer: 0.12 mag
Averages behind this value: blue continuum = 39.2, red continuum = 39.7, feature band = 35.4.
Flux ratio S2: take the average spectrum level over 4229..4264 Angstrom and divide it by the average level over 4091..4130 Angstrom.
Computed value 1.07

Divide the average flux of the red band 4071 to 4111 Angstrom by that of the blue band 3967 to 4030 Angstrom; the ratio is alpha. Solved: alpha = 1.14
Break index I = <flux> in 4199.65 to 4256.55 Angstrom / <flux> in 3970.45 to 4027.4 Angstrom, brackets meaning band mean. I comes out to 1.13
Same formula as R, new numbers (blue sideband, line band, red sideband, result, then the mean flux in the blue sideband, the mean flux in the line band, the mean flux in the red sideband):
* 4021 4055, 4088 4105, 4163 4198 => -0.018 mag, 39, 39.4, 38.2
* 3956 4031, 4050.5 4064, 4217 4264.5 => -0.080 mag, 32.4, 37.3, 41.1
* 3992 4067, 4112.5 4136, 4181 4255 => 0.018 mag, 38.5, 38.7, 40.1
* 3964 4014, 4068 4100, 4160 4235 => -0.151 mag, 31.6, 40.3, 39.1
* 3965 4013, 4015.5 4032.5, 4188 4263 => -0.197 mag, 31.8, 39.6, 40.4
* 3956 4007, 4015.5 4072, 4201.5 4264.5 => -0.201 mag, 29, 38.4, 40.9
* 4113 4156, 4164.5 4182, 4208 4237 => 0.037 mag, 37.5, 37.3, 40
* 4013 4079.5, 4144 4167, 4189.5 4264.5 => 0.069 mag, 38.2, 37.2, 40.6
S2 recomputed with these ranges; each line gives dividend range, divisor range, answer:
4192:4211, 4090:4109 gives 1.03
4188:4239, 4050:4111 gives 1.02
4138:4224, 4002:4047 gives 0.98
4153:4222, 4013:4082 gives 1.01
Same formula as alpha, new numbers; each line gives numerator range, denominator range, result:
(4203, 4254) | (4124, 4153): 1.11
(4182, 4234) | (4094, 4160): 1.05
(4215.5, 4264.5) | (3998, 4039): 1.04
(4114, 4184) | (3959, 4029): 1.16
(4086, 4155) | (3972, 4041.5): 1.04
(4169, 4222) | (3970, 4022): 1.10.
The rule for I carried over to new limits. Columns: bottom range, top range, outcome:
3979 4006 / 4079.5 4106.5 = 1.11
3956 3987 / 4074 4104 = 1.69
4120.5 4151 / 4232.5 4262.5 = 1.12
